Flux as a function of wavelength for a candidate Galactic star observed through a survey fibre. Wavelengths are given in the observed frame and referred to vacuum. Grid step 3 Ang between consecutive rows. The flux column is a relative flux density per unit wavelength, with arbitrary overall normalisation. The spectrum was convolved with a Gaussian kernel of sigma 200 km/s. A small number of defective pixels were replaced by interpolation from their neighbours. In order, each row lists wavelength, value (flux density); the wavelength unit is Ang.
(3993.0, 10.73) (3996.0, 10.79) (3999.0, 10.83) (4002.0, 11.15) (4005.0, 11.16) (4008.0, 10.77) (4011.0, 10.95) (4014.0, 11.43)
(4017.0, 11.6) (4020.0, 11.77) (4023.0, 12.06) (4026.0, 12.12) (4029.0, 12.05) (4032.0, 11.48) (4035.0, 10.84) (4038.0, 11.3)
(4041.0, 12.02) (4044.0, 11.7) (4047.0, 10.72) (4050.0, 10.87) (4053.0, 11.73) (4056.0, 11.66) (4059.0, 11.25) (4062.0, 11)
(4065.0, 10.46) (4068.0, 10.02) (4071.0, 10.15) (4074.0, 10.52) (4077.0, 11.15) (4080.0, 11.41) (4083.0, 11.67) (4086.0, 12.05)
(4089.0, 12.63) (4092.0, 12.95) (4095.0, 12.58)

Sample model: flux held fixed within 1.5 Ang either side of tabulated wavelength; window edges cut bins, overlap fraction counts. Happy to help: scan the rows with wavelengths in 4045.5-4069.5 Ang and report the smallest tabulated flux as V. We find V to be 10.02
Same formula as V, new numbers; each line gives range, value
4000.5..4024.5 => 10.77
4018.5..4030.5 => 11.77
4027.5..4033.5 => 11.48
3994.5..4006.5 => 10.79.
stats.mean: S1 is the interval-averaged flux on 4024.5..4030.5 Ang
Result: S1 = 12.1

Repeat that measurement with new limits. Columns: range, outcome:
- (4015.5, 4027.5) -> 11.9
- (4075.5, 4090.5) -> 11.8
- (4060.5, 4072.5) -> 10.4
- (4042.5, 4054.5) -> 11.3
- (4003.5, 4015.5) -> 11.1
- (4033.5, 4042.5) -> 11.4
